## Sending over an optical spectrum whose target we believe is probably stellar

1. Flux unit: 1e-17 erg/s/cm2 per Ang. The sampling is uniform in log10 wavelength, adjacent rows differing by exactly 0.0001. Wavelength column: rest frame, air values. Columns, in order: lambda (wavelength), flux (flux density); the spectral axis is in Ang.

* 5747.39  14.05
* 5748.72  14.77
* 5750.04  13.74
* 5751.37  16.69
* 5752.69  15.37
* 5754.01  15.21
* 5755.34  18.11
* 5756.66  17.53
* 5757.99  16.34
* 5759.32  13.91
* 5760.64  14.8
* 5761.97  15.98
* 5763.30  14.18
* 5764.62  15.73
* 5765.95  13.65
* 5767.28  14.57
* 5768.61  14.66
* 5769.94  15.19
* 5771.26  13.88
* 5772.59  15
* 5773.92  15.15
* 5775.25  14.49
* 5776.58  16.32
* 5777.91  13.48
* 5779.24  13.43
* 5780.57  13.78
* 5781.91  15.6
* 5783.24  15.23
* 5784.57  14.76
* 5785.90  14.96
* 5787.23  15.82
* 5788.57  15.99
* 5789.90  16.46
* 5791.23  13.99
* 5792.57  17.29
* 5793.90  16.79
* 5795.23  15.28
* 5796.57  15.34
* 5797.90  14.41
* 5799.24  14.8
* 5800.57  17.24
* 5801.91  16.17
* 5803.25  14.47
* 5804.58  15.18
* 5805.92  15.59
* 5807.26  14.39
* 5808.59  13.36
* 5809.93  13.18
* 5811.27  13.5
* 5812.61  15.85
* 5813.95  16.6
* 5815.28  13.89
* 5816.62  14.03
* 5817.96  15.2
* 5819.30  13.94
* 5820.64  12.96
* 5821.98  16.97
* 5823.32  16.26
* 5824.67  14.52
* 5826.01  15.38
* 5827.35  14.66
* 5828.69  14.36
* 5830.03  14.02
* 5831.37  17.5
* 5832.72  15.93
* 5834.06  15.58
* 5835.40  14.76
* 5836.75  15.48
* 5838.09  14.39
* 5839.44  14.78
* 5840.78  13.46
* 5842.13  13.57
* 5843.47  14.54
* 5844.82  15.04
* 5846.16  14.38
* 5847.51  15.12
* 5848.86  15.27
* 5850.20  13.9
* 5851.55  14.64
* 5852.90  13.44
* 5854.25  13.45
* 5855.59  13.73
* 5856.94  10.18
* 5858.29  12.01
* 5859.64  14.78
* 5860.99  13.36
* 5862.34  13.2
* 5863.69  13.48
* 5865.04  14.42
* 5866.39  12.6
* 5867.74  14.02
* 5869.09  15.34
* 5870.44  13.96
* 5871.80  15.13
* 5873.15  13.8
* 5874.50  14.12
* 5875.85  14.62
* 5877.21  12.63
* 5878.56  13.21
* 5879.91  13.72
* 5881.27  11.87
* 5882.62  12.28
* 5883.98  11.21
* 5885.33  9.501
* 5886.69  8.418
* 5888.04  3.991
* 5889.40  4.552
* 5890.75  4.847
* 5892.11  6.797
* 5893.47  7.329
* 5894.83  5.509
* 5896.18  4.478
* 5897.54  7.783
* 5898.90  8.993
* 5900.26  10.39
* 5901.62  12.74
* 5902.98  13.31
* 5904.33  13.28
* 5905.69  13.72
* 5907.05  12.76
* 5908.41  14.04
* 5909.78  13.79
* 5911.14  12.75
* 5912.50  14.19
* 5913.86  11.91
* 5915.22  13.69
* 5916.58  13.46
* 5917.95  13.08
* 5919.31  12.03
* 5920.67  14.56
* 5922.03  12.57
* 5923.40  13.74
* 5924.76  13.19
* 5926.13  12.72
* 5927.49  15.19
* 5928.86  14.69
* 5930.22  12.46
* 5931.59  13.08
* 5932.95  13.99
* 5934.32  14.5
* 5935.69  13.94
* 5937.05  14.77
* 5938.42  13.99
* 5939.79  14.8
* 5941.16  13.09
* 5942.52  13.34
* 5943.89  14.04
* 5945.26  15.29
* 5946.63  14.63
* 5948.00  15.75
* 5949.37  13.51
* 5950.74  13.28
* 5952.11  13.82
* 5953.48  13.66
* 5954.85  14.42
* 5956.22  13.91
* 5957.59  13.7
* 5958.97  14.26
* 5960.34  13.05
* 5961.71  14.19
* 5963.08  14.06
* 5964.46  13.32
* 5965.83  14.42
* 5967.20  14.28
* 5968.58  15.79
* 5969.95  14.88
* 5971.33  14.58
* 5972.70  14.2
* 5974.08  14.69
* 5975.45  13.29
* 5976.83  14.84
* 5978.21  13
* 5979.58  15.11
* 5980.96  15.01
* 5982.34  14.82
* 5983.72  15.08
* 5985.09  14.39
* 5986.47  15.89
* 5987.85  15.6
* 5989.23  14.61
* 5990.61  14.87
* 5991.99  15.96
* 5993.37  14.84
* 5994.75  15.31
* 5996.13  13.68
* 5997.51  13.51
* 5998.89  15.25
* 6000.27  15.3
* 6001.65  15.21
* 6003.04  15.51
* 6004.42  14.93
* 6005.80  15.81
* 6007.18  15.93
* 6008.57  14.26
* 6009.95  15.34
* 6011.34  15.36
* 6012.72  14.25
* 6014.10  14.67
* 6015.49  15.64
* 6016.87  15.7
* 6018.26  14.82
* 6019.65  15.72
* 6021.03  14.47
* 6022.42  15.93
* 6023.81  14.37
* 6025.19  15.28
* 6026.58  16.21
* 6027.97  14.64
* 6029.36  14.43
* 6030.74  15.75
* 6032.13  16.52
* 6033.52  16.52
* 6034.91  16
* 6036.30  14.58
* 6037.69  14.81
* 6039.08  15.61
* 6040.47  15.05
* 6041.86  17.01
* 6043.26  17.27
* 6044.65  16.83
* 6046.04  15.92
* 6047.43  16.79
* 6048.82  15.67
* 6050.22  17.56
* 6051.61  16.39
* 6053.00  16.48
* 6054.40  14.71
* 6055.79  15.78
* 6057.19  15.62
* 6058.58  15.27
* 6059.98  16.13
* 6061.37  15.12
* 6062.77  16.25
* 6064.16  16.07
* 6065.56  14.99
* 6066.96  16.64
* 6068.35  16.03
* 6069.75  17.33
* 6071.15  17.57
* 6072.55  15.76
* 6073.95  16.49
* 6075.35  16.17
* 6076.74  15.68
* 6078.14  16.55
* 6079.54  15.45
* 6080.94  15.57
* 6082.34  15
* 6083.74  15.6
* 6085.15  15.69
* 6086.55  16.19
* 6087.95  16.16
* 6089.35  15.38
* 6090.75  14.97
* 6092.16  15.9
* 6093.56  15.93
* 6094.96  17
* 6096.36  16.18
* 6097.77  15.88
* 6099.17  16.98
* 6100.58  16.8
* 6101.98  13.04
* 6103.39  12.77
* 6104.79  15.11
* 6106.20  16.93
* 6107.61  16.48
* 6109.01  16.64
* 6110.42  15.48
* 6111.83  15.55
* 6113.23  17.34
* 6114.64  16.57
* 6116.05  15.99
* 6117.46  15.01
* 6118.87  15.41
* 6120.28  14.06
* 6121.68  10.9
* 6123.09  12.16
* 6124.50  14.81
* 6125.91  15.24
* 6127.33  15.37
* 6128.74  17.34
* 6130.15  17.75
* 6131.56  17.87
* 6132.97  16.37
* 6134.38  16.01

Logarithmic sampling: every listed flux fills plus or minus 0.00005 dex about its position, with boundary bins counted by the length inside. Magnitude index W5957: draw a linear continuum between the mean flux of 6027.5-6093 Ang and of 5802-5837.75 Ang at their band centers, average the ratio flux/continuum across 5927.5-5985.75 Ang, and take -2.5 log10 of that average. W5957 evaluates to 0.09 mag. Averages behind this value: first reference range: 14.9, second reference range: 15.9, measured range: 14.2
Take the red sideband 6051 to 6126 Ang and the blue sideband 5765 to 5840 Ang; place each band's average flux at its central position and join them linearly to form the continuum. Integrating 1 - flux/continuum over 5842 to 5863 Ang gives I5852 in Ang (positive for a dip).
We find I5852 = 1.8 Ang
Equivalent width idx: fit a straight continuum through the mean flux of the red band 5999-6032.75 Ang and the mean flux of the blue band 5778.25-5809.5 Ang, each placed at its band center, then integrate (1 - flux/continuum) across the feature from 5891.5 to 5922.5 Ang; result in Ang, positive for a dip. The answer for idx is 7.7 Ang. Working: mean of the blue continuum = 15.2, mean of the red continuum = 15.3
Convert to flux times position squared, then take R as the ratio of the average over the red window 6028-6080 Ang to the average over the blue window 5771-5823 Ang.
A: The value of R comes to 1.16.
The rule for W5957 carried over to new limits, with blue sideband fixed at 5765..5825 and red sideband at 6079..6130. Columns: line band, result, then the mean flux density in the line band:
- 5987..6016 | 0.020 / 15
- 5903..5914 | 0.136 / 13.4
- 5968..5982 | 0.054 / 14.5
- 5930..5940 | 0.093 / 14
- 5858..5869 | 0.110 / 13.6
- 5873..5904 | 0.471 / 9.8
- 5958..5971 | 0.075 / 14.2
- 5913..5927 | 0.157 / 13.1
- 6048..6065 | -0.035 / 15.9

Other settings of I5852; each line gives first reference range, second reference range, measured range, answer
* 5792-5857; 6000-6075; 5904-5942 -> 4.2 Ang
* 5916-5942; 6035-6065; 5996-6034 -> 0.2 Ang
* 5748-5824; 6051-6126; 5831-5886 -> 5.0 Ang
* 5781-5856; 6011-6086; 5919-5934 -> 1.8 Ang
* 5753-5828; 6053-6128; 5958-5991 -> 2.0 Ang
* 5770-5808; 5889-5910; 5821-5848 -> -4.4 Ang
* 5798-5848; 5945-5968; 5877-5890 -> 4.0 Ang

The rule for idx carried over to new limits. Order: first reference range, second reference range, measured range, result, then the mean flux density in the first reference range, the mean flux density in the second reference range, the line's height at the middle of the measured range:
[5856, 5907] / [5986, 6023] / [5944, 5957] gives -0.8 Ang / 11.3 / 15.1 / 13.4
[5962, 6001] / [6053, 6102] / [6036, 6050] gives -0.5 Ang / 14.7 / 15.9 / 15.5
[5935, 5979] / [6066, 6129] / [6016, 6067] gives -2.3 Ang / 14.2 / 15.7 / 15.1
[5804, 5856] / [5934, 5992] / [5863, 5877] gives 0.5 Ang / 14.7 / 14.4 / 14.6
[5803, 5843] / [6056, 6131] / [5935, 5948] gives 0.8 Ang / 14.8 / 15.7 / 15.2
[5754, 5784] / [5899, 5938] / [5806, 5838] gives -1.0 Ang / 15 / 13.3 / 14.4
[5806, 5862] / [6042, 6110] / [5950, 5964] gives 1.3 Ang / 14.5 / 16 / 15.2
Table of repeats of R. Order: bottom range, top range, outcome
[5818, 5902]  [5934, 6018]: 1.20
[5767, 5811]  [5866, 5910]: 0.76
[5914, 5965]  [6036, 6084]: 1.21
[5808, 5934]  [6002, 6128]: 1.28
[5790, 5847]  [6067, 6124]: 1.15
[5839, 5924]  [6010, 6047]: 1.33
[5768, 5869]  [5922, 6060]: 1.07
